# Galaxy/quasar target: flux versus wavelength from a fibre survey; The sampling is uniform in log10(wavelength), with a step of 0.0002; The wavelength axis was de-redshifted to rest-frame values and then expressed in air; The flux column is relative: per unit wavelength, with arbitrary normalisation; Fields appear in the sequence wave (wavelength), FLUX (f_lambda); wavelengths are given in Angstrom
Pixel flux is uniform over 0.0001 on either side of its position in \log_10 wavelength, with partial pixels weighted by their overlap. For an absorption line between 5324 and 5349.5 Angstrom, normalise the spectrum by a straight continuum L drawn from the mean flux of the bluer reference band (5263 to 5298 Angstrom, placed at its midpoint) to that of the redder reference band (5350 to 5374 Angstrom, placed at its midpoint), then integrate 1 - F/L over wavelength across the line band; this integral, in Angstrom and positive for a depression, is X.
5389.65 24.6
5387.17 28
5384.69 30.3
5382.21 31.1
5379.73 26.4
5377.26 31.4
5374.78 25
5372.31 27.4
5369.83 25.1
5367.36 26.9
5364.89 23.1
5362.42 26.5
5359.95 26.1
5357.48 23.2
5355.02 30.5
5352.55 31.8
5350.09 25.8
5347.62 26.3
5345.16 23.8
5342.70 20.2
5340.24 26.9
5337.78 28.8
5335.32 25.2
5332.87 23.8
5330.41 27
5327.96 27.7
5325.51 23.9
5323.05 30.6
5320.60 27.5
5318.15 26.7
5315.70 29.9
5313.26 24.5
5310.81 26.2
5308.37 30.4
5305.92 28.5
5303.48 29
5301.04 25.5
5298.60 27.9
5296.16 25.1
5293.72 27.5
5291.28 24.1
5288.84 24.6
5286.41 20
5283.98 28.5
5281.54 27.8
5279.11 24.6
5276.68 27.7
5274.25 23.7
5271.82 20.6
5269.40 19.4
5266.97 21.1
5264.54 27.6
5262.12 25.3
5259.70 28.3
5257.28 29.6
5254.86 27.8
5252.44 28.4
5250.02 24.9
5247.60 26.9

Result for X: 0.5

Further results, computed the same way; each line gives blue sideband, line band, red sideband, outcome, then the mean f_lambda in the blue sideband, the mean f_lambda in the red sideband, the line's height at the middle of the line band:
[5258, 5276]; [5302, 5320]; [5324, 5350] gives -2.13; 24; 25.4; 24.9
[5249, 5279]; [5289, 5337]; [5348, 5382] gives -1.34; 25.3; 27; 26.1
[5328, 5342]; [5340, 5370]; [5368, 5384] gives 1.26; 26.2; 27.8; 27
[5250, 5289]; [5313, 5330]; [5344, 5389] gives -0.72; 25.3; 27.1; 26.3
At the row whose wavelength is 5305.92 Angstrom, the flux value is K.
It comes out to 28.5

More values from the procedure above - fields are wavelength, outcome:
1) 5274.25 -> 23.7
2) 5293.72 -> 27.5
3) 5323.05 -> 30.6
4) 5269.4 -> 19.4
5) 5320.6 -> 27.5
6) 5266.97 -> 21.1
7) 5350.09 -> 25.8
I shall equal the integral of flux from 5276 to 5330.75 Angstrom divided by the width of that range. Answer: 26.7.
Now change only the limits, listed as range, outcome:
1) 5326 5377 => 26.1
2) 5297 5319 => 27.6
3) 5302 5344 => 26.9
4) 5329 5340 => 26.3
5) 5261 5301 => 24.7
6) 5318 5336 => 26.6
